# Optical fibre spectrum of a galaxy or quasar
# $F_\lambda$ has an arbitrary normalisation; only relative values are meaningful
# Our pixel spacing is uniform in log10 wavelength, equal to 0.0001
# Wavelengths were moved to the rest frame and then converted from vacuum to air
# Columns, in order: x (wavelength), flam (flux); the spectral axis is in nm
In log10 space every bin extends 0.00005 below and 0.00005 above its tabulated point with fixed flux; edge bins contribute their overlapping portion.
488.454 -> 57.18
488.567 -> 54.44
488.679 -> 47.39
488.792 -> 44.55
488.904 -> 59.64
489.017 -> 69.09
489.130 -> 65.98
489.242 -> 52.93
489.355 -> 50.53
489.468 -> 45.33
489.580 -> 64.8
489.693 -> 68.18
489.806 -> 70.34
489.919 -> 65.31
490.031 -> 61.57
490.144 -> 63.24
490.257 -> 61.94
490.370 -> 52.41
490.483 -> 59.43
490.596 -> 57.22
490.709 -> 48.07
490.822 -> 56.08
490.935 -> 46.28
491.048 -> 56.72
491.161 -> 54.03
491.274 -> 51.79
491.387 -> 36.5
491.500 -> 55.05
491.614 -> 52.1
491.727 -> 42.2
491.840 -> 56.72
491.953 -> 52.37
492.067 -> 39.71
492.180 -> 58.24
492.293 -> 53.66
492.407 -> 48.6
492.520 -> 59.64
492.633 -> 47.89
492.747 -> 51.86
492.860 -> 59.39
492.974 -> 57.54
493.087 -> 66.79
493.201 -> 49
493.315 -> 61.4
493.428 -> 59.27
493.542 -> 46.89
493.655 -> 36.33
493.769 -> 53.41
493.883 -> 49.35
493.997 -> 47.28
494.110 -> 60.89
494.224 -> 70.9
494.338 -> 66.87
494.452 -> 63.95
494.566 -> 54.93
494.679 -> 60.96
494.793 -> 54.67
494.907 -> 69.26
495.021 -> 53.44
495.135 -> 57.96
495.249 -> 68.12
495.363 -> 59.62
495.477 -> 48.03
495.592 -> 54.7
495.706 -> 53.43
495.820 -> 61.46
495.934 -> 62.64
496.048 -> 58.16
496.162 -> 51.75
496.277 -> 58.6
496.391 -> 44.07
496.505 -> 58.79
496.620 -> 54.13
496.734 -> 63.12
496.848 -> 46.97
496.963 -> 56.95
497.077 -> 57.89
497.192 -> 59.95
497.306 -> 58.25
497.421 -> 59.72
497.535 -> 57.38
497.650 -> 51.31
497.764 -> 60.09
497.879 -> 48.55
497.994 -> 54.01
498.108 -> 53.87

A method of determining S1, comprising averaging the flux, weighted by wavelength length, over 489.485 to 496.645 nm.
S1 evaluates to 55.9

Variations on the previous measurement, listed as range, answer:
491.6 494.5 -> 54.3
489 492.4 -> 55.3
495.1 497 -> 56.3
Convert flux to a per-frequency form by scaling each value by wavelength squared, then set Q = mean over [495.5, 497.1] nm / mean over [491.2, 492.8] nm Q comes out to 1.12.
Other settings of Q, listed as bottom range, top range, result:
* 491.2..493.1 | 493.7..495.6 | 1.13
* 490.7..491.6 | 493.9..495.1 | 1.20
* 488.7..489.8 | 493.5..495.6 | 1.00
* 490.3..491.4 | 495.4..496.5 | 1.07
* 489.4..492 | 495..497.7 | 1.04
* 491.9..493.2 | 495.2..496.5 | 1.06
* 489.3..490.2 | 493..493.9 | 0.88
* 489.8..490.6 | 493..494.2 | 0.89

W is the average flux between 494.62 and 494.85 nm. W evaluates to 58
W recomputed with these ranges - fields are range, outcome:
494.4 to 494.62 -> 59.4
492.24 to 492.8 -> 52.3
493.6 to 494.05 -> 46.5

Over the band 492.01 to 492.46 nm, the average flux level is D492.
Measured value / 50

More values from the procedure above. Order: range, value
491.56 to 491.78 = 47.2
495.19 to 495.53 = 58.7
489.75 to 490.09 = 65.8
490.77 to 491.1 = 52.9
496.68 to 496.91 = 54.9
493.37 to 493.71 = 47.8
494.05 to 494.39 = 66.1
